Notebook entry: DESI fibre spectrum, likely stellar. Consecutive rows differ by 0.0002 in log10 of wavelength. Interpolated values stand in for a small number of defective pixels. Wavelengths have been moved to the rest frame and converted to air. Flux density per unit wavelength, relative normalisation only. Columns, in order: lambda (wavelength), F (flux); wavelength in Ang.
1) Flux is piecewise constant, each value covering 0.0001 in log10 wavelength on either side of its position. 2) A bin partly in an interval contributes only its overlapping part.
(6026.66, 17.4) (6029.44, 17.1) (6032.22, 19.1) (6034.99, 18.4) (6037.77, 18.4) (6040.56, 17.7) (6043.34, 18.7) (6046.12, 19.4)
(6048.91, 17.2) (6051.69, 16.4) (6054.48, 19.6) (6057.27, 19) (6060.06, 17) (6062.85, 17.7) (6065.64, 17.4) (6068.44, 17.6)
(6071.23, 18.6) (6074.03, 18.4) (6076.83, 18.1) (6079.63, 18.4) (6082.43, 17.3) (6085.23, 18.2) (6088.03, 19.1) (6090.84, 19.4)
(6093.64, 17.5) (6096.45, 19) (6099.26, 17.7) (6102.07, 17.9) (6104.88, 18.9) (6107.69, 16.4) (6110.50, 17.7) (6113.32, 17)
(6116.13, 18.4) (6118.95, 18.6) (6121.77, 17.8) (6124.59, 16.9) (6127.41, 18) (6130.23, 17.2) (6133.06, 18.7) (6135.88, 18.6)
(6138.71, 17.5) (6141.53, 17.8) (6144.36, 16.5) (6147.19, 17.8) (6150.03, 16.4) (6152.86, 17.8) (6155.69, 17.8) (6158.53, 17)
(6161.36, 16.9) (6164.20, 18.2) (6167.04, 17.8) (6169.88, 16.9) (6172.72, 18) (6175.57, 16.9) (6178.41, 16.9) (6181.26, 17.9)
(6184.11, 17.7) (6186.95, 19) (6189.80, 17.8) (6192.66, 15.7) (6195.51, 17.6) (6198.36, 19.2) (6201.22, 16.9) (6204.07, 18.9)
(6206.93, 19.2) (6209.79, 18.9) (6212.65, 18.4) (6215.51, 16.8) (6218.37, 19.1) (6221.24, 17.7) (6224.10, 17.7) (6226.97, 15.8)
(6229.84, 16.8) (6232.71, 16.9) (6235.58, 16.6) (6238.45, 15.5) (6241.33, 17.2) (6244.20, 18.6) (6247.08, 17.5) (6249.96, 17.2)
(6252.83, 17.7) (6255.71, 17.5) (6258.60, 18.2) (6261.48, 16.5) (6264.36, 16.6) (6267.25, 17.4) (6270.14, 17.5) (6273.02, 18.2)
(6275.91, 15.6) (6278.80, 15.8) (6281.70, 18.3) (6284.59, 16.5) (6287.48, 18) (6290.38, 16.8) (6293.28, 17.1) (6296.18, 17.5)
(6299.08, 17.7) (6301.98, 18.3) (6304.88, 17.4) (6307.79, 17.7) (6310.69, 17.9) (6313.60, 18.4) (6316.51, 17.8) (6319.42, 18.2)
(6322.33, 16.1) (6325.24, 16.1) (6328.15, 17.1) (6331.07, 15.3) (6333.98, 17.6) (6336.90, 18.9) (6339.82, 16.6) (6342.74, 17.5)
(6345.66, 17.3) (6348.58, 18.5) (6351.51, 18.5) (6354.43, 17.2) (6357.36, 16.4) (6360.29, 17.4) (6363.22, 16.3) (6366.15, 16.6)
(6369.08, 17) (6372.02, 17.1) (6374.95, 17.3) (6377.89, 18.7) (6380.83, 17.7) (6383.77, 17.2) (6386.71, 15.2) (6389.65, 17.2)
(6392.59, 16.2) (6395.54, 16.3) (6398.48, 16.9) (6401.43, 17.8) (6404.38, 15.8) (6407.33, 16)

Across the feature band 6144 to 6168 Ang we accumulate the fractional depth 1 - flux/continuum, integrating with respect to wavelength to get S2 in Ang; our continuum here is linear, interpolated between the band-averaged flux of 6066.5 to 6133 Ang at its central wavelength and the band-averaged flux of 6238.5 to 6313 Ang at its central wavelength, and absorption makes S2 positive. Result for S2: 0.6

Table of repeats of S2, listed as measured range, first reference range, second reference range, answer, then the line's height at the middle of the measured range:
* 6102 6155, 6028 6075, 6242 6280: 0.3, 17.8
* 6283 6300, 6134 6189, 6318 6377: 0.0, 17.3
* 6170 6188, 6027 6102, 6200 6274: 0.1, 17.7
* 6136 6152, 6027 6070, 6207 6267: 0.3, 17.7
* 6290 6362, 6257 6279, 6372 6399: -1.7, 17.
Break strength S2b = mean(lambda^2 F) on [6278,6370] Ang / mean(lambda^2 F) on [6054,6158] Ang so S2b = 1.0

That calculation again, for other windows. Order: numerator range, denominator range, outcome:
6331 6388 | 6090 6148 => 1.04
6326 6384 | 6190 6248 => 1.03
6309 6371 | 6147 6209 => 1.03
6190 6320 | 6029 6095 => 1.02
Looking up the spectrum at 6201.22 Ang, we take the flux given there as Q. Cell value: 16.9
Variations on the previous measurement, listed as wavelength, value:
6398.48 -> 16.9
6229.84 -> 16.8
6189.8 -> 17.8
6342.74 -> 17.5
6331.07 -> 15.3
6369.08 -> 17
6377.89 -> 18.7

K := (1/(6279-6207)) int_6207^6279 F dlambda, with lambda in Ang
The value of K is 17.3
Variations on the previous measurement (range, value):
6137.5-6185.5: 17.4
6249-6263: 17.4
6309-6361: 17.4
